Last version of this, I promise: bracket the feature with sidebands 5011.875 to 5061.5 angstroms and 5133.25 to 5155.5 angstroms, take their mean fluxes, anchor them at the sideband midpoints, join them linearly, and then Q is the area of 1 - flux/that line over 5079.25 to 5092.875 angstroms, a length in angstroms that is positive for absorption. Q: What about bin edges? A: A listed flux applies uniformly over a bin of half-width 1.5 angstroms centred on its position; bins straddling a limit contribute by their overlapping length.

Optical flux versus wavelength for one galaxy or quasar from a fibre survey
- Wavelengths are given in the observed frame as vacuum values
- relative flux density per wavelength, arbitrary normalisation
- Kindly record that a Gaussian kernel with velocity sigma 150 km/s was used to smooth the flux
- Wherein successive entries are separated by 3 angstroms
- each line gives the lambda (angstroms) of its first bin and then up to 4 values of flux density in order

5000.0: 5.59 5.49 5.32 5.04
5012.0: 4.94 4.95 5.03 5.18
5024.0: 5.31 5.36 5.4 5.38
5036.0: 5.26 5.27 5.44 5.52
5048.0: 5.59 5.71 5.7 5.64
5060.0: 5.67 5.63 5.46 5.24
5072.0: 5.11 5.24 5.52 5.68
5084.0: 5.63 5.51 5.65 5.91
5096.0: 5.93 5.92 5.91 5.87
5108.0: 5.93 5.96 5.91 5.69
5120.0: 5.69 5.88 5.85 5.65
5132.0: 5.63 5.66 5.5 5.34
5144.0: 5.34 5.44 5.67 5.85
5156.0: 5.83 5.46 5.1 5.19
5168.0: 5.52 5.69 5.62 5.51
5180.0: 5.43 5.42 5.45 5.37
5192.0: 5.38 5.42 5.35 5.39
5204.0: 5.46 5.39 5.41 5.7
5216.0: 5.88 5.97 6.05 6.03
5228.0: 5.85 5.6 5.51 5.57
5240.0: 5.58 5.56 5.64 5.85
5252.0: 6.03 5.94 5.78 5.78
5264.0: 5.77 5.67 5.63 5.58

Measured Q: -0.5 angstroms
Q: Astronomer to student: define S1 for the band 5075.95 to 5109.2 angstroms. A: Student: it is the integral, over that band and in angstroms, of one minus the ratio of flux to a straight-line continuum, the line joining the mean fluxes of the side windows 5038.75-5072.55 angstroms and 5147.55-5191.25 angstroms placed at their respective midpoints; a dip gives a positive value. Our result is -1.5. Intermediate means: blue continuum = 5.52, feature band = 5.76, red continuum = 5.5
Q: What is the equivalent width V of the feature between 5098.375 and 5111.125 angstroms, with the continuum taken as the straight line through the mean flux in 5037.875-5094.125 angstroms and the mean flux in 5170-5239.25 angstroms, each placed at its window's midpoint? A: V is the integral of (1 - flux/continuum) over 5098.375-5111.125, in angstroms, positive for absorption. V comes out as -0.8 angstroms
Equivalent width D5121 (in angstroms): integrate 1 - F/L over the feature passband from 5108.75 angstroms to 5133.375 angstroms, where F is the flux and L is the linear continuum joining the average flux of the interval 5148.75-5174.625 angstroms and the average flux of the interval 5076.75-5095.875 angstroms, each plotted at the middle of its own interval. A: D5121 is -0.8 angstroms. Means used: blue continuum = 5.67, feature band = 5.79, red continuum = 5.54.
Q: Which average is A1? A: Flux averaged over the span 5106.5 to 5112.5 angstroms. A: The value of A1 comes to 5.95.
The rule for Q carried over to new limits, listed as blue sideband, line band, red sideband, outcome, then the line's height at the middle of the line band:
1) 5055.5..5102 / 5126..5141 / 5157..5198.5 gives -0.29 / 5.5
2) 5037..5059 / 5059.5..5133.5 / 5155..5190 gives -2.26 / 5.52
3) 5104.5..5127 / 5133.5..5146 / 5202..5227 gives 0.77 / 5.82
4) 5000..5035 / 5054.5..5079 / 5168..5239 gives -0.56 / 5.33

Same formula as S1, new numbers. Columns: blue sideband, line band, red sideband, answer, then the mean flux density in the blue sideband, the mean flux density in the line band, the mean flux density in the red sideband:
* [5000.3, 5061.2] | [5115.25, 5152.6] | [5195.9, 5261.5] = -0.58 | 5.36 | 5.62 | 5.69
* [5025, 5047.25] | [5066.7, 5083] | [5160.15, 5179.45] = 0.08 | 5.38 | 5.37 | 5.44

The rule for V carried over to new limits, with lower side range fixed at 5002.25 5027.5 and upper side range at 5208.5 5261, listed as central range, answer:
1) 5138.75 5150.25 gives 0.19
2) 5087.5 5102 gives -1.22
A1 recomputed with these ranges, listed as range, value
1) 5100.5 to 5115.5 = 5.92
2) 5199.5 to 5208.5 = 5.41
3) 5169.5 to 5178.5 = 5.61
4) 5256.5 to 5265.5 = 5.78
